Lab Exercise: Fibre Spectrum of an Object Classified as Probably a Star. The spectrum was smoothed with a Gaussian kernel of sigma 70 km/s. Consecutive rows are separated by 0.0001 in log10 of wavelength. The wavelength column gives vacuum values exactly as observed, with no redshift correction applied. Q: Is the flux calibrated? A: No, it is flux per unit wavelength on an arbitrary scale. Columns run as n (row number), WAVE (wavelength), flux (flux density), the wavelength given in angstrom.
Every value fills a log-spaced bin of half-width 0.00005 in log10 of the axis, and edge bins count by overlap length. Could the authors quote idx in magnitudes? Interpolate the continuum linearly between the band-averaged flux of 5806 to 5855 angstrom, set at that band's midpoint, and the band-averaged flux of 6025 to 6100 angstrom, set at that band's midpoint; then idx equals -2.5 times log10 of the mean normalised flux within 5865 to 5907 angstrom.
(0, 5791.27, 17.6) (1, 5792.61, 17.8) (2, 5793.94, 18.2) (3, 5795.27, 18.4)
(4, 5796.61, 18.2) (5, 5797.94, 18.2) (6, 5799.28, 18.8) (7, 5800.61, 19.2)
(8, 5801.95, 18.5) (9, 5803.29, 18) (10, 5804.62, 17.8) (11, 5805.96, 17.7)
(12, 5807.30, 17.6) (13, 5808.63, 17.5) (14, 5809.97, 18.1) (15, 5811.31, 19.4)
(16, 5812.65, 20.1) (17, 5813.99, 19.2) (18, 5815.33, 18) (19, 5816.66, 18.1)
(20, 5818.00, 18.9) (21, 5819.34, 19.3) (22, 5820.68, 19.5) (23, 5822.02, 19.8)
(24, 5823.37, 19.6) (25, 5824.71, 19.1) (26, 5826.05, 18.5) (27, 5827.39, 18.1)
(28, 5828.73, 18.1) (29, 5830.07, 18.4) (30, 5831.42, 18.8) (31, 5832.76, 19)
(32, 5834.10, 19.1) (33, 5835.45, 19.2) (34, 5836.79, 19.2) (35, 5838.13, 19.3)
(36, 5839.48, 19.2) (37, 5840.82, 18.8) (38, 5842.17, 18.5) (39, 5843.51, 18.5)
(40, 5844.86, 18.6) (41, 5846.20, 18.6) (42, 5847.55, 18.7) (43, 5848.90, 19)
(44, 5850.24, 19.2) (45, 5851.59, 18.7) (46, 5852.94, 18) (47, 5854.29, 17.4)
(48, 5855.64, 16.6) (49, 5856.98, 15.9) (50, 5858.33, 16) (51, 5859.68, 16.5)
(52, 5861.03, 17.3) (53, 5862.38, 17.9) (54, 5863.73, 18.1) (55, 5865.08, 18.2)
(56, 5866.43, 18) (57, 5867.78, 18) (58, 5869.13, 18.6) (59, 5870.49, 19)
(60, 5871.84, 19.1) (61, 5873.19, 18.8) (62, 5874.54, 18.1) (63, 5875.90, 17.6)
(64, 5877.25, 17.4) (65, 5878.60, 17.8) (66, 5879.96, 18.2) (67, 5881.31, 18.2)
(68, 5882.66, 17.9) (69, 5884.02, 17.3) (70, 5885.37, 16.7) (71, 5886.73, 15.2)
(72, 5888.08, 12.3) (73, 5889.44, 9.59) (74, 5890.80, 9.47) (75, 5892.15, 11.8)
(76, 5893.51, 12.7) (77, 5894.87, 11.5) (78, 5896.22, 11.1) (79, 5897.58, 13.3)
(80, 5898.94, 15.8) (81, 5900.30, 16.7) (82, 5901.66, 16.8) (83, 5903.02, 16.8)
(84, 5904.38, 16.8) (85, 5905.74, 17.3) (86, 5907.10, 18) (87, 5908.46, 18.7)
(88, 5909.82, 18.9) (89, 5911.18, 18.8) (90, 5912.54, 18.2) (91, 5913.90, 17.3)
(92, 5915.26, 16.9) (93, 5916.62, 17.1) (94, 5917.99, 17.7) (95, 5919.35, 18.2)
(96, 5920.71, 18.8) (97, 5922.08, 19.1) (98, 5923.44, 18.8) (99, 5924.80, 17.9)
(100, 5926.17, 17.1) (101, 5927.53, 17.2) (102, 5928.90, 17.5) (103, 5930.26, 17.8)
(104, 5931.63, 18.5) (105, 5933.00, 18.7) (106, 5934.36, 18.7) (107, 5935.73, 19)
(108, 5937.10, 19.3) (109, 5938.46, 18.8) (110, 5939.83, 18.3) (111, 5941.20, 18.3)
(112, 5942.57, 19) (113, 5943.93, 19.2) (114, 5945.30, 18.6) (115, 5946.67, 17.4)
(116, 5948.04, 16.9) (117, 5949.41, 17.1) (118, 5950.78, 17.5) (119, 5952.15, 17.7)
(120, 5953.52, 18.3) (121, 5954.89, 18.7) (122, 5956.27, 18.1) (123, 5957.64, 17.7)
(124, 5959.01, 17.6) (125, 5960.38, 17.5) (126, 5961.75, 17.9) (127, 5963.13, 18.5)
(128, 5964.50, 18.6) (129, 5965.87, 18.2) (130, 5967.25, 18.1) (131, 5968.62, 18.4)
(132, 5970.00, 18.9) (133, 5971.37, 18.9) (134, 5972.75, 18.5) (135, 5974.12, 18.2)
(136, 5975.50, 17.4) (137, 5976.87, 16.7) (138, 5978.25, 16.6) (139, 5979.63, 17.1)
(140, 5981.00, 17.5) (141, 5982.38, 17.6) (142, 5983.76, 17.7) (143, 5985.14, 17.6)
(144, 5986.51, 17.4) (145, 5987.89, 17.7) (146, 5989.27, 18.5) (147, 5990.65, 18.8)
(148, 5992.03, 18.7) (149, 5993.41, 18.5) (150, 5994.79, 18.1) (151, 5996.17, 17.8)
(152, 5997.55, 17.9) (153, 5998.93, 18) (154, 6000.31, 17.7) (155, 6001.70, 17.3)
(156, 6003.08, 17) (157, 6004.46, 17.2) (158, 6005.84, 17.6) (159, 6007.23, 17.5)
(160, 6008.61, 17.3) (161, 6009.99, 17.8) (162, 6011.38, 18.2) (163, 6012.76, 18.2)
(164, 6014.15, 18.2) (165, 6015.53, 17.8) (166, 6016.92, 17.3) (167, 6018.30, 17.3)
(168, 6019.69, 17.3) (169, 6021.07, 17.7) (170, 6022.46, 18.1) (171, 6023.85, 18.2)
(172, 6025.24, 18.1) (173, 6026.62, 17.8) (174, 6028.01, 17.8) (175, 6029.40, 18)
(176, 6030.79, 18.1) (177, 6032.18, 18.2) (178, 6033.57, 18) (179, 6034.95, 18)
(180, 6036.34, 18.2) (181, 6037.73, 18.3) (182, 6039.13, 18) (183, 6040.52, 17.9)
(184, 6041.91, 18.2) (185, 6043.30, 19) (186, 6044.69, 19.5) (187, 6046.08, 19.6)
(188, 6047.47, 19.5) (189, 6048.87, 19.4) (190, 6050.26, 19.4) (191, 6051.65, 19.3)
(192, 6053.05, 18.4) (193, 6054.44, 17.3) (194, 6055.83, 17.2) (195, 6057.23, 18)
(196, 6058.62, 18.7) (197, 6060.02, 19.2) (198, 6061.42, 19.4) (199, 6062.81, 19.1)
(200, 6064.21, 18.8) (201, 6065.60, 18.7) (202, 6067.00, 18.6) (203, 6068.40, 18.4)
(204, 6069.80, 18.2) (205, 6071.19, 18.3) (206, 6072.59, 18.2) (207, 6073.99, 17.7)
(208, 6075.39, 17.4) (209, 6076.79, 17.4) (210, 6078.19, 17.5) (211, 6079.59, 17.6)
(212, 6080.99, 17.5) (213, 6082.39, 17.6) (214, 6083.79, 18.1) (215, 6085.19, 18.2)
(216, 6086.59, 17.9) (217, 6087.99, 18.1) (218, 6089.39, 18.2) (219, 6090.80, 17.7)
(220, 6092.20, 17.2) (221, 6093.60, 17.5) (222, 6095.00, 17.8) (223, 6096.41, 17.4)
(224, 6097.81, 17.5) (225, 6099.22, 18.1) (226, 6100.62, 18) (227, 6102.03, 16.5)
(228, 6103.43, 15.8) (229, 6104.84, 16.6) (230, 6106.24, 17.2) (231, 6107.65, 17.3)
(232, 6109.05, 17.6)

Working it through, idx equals 0.165 mag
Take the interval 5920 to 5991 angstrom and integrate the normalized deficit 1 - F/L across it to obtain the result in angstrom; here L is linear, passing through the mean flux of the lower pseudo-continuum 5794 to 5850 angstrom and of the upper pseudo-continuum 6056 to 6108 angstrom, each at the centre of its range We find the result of 0.8 angstrom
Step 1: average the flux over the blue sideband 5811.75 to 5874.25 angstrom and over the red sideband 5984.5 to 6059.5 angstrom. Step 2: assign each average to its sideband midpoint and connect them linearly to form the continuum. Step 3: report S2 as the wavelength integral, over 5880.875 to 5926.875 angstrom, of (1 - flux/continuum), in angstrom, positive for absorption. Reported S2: 5.6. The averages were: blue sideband 18.5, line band 16.1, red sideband 18.1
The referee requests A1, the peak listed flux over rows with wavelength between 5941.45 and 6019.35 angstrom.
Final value 19.2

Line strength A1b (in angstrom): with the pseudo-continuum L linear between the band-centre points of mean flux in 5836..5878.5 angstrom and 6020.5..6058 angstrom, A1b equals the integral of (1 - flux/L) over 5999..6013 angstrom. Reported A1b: 0.6 angstrom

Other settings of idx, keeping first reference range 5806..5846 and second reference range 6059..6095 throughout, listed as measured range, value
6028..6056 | -0.02 mag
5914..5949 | 0.02 mag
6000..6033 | 0.03 mag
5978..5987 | 0.06 mag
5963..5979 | 0.02 mag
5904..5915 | 0.03 mag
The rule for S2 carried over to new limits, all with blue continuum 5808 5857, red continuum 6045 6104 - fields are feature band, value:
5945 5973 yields 0.5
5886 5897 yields 4.0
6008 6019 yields 0.3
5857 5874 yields 0.7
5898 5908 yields 0.9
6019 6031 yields 0.2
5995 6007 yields 0.5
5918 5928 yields 0.2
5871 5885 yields 0.4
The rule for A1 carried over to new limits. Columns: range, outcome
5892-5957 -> 19.3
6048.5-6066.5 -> 19.4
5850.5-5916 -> 19.1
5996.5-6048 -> 19.6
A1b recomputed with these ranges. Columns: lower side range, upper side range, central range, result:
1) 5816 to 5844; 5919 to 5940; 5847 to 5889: 2.6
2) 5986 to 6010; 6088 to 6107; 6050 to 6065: -0.9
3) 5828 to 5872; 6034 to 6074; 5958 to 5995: 1.0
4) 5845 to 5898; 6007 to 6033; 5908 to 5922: -1.0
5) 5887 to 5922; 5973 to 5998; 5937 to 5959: -1.7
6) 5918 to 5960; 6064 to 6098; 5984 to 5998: 0.0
